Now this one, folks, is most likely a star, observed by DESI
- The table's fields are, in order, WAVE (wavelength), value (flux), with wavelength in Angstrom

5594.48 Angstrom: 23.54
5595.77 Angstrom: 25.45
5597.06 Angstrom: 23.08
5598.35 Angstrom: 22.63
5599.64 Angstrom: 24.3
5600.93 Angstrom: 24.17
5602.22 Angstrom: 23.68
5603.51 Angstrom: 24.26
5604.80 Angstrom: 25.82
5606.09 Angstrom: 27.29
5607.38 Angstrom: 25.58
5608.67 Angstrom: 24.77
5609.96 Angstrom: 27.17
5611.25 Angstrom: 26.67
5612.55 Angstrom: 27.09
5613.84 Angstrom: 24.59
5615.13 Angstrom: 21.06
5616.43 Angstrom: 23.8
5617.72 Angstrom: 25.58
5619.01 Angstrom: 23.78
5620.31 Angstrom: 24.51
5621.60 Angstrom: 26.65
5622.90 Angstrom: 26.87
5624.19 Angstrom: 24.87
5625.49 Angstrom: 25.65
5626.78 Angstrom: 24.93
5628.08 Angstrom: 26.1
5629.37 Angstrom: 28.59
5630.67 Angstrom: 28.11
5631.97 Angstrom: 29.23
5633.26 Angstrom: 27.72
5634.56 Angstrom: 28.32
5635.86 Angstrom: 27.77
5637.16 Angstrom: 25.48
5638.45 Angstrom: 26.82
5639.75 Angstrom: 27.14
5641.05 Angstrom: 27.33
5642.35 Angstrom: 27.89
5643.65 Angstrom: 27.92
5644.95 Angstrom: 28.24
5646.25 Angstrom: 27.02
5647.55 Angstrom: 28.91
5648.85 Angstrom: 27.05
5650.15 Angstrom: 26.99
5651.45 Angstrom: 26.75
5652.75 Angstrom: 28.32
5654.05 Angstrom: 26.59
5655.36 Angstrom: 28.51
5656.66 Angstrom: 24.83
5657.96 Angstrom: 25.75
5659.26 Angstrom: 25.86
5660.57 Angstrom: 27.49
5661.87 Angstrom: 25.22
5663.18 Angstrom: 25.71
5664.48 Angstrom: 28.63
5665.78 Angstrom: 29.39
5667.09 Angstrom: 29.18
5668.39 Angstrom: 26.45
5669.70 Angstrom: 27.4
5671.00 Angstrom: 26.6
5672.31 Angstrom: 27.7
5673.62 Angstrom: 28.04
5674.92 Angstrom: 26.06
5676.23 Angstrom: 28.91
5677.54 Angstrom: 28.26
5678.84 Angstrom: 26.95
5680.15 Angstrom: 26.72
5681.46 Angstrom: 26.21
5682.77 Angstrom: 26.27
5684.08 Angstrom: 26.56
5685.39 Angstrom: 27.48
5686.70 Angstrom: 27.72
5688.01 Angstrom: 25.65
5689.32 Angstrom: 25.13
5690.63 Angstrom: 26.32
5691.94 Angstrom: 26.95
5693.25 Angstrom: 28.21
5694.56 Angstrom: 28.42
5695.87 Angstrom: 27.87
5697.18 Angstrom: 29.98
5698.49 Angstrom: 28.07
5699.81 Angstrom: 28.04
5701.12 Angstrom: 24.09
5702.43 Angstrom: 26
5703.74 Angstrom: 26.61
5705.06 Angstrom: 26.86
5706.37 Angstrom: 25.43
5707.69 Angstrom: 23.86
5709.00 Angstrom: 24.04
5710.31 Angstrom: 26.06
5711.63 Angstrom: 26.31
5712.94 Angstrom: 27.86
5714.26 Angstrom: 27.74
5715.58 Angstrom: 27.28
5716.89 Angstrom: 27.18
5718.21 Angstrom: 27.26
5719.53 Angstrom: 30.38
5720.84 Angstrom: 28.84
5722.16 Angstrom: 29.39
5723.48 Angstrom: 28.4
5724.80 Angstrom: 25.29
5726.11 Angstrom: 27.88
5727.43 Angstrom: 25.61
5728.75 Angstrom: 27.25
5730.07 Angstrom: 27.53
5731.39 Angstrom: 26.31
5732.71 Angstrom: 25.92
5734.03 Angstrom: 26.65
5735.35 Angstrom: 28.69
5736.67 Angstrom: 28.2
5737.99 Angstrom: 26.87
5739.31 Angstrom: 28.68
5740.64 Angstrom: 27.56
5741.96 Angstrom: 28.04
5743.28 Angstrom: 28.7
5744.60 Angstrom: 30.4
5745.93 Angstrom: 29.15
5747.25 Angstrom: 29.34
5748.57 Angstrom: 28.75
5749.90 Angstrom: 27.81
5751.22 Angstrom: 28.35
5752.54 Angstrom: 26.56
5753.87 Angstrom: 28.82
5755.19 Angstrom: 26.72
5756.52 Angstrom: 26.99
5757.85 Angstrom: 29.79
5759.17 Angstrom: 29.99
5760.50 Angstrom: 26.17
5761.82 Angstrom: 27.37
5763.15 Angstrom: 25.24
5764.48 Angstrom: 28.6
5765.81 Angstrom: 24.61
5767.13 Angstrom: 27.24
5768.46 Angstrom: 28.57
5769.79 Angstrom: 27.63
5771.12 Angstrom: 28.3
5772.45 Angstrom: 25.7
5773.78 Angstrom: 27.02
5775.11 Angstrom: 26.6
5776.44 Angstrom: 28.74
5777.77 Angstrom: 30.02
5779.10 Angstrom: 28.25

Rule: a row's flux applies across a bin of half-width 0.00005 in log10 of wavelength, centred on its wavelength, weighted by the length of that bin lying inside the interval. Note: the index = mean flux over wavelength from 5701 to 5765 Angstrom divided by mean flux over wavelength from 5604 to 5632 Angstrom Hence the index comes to 1.1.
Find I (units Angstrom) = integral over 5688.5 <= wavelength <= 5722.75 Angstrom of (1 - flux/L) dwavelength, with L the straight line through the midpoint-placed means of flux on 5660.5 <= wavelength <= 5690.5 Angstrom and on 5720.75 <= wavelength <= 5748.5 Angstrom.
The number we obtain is 0.5 Angstrom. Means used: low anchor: 27.1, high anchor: 27.8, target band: 27.1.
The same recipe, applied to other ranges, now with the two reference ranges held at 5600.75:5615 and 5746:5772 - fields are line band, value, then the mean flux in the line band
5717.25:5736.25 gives -0.2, 27.5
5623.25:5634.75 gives -0.6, 27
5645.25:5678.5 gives -1.3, 27.3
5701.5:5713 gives 0.5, 25.8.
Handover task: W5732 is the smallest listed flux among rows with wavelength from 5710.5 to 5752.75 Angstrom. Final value 25.29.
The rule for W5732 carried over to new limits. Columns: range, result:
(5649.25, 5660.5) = 24.83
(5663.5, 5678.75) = 26.06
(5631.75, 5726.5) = 23.86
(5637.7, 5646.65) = 26.82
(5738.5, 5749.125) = 27.56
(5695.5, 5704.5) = 24.09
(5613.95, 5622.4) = 21.06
